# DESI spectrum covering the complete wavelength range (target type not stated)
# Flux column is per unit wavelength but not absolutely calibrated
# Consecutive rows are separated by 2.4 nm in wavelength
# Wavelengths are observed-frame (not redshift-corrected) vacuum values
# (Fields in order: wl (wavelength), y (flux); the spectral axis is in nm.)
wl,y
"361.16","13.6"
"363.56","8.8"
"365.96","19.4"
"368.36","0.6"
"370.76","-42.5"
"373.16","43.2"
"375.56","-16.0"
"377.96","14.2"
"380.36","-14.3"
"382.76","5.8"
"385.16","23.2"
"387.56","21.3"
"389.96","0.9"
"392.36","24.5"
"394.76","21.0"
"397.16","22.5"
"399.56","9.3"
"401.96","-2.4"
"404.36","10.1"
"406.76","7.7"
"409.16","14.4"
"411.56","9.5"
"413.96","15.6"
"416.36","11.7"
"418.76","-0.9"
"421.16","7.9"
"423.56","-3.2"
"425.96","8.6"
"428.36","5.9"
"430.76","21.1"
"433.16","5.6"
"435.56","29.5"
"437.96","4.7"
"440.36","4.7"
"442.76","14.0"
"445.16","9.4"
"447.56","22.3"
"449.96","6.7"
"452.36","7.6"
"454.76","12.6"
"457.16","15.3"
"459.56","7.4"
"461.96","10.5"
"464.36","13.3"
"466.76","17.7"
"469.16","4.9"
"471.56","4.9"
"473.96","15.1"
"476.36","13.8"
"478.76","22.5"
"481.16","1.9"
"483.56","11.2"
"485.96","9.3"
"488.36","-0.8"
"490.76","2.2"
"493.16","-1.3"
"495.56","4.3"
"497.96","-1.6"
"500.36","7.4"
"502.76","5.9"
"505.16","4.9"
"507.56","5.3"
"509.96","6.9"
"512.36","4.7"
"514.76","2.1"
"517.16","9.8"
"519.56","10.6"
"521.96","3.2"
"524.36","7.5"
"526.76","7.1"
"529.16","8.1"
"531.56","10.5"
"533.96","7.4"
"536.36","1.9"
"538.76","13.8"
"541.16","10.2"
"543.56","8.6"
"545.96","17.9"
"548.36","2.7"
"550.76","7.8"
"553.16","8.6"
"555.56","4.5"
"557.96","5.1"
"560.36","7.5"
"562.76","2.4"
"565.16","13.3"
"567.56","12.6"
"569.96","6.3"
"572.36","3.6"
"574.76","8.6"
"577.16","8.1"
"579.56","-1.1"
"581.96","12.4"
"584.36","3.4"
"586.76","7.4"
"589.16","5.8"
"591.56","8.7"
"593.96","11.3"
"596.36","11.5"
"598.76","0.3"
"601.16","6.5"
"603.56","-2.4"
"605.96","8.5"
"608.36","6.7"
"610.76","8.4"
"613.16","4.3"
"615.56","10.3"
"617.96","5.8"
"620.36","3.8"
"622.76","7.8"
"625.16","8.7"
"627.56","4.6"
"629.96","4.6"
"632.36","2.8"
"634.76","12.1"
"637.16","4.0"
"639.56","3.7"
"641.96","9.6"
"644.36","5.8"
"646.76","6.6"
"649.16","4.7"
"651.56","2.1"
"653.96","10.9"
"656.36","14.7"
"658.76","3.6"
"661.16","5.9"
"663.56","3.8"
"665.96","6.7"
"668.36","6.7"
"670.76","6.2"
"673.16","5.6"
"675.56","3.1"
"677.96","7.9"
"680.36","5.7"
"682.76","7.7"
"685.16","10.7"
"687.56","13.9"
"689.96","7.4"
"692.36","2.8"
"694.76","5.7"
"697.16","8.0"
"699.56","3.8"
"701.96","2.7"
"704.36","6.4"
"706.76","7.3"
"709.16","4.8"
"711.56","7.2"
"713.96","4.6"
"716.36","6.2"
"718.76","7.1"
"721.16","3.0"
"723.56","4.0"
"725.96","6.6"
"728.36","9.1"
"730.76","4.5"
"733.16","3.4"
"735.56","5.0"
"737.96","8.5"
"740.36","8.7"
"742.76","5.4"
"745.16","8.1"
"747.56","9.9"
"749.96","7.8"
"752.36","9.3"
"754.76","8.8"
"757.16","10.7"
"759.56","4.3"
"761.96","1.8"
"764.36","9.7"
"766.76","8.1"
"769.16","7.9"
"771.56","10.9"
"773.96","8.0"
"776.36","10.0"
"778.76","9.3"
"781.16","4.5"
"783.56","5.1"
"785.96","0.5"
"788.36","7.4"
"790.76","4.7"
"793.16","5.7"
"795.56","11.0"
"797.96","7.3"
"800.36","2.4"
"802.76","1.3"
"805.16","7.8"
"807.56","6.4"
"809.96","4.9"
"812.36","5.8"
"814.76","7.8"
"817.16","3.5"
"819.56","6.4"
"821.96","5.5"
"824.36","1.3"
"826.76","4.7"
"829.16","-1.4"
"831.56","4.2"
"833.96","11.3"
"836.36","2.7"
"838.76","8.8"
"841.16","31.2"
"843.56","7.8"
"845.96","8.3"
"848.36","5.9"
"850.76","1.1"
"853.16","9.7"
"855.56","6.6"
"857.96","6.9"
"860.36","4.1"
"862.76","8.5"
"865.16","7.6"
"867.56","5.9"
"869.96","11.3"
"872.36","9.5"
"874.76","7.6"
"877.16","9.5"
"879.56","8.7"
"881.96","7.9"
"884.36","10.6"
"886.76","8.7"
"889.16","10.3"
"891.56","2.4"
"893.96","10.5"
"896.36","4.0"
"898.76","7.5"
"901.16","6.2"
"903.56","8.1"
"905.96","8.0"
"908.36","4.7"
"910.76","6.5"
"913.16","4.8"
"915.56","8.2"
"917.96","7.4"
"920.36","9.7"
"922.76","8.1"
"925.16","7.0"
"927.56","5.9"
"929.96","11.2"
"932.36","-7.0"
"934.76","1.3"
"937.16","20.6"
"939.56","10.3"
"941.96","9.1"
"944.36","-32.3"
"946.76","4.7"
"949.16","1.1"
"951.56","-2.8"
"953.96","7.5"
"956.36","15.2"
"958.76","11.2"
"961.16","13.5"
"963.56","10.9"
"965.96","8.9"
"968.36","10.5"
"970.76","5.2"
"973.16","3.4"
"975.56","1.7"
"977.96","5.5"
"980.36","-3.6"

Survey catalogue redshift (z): 1.25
